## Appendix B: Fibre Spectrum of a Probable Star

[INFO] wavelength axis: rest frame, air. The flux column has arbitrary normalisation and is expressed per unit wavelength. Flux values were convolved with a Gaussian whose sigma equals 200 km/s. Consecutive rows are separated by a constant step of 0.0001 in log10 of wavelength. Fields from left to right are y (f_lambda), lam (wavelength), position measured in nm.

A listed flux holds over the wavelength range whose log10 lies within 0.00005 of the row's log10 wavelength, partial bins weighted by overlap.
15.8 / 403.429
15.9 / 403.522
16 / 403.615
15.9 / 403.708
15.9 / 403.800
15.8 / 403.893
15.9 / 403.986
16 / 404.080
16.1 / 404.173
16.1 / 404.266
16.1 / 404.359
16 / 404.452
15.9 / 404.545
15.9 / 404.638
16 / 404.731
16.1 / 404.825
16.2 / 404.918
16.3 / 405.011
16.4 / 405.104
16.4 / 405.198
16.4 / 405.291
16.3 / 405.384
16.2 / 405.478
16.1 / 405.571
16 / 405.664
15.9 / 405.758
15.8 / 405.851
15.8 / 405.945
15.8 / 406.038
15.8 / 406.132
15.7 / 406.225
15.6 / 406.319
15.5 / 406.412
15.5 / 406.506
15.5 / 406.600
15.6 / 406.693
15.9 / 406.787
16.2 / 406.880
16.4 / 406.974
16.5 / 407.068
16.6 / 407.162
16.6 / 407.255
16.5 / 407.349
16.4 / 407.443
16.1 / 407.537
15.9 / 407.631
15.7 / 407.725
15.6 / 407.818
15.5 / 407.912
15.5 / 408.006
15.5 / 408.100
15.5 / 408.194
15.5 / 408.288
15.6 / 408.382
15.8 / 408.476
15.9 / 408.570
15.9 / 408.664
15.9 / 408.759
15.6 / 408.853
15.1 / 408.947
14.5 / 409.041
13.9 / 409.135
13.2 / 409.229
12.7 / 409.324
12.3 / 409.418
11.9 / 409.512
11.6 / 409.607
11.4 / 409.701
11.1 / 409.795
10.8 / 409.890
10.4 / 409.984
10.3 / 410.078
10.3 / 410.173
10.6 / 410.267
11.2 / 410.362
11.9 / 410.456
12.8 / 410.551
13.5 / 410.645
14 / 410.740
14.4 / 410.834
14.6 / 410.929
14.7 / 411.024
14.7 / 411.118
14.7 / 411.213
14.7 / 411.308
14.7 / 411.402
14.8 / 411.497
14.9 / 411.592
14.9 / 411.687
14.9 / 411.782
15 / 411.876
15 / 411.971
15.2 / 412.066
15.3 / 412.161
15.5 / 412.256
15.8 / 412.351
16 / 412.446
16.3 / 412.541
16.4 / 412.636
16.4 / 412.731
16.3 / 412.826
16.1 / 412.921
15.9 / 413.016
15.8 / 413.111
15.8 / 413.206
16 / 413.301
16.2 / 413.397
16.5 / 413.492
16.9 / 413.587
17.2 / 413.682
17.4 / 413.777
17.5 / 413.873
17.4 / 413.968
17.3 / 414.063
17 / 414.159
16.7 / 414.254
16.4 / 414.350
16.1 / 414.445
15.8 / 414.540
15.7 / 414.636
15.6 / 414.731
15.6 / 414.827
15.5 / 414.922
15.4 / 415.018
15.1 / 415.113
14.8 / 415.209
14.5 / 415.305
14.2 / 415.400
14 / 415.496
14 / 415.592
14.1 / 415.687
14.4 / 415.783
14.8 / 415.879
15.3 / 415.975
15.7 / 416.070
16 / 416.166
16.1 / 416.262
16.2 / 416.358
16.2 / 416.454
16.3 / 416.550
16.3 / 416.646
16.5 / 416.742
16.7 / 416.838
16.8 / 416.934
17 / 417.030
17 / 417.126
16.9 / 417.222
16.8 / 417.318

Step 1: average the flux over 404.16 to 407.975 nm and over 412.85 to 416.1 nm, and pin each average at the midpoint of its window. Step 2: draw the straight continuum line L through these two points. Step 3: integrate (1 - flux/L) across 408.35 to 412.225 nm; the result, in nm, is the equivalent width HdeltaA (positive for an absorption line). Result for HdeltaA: 0.54 nm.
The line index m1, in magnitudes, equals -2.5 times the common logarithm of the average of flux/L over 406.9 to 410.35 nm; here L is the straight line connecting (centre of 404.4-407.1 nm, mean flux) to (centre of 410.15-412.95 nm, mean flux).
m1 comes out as 0.076 mag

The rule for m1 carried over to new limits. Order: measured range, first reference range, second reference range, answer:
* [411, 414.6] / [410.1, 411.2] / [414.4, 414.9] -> -0.10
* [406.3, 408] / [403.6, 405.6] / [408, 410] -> -0.08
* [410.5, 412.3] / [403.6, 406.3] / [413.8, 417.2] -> 0.09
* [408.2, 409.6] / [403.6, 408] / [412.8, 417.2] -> 0.11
